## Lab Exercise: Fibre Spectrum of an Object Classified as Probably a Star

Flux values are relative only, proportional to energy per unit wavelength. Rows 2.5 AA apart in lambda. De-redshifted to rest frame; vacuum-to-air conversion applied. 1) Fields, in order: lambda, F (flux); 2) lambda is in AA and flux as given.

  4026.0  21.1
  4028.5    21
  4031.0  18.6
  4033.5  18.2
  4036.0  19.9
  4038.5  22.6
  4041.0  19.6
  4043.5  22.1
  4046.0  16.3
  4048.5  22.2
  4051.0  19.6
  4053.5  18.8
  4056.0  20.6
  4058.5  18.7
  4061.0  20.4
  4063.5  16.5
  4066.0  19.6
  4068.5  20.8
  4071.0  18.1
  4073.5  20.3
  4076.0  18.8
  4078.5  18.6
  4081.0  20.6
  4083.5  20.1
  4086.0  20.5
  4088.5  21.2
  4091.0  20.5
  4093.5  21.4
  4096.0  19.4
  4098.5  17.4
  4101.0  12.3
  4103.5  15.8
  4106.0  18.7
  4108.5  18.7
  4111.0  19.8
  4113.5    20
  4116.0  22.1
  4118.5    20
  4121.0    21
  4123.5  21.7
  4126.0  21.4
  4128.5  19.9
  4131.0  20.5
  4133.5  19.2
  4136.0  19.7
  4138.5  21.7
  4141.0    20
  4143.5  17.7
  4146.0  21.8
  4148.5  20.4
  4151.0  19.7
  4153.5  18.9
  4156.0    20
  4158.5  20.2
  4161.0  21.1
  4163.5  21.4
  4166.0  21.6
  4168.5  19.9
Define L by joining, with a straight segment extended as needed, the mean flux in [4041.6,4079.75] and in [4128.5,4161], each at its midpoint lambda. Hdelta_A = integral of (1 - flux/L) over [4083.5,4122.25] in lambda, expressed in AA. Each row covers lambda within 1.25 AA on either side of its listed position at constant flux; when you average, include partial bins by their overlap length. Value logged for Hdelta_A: 0.9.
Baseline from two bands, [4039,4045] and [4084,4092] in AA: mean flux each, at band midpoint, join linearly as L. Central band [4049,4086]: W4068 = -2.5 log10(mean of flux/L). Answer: 0.069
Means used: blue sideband 20.9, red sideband 20.7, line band 19.5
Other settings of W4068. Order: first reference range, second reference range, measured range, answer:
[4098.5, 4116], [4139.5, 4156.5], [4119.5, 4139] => -0.093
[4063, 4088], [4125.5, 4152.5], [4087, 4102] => 0.049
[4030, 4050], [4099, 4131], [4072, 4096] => -0.033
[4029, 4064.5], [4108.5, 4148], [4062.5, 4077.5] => 0.044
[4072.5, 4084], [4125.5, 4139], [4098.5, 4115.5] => 0.129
